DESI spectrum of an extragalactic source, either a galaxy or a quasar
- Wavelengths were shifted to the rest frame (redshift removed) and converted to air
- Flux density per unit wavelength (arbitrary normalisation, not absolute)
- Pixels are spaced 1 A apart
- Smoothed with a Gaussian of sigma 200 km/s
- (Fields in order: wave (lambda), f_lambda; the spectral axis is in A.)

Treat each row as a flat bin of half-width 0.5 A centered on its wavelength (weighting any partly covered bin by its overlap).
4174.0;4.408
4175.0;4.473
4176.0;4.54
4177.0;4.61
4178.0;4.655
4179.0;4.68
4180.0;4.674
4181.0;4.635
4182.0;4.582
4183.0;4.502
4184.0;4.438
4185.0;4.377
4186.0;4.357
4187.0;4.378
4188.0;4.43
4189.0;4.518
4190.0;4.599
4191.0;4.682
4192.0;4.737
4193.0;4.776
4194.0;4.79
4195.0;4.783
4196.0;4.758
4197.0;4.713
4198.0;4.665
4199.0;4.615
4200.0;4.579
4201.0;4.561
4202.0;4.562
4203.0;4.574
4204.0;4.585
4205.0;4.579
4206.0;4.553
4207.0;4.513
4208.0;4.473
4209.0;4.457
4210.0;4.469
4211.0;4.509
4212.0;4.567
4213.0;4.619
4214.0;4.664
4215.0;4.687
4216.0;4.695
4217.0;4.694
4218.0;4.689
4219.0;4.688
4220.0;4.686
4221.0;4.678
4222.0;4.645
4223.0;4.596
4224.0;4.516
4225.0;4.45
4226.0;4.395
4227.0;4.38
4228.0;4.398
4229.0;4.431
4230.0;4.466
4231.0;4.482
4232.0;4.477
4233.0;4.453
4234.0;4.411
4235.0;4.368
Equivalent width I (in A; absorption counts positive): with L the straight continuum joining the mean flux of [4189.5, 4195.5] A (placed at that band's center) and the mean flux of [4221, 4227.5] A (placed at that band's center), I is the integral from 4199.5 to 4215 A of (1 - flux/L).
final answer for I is 0.2 A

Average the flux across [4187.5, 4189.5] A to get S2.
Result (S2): 4.47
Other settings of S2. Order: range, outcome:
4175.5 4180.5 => 4.63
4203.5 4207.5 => 4.56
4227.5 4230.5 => 4.43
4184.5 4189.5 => 4.41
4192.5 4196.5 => 4.78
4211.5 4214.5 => 4.62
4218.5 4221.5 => 4.68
